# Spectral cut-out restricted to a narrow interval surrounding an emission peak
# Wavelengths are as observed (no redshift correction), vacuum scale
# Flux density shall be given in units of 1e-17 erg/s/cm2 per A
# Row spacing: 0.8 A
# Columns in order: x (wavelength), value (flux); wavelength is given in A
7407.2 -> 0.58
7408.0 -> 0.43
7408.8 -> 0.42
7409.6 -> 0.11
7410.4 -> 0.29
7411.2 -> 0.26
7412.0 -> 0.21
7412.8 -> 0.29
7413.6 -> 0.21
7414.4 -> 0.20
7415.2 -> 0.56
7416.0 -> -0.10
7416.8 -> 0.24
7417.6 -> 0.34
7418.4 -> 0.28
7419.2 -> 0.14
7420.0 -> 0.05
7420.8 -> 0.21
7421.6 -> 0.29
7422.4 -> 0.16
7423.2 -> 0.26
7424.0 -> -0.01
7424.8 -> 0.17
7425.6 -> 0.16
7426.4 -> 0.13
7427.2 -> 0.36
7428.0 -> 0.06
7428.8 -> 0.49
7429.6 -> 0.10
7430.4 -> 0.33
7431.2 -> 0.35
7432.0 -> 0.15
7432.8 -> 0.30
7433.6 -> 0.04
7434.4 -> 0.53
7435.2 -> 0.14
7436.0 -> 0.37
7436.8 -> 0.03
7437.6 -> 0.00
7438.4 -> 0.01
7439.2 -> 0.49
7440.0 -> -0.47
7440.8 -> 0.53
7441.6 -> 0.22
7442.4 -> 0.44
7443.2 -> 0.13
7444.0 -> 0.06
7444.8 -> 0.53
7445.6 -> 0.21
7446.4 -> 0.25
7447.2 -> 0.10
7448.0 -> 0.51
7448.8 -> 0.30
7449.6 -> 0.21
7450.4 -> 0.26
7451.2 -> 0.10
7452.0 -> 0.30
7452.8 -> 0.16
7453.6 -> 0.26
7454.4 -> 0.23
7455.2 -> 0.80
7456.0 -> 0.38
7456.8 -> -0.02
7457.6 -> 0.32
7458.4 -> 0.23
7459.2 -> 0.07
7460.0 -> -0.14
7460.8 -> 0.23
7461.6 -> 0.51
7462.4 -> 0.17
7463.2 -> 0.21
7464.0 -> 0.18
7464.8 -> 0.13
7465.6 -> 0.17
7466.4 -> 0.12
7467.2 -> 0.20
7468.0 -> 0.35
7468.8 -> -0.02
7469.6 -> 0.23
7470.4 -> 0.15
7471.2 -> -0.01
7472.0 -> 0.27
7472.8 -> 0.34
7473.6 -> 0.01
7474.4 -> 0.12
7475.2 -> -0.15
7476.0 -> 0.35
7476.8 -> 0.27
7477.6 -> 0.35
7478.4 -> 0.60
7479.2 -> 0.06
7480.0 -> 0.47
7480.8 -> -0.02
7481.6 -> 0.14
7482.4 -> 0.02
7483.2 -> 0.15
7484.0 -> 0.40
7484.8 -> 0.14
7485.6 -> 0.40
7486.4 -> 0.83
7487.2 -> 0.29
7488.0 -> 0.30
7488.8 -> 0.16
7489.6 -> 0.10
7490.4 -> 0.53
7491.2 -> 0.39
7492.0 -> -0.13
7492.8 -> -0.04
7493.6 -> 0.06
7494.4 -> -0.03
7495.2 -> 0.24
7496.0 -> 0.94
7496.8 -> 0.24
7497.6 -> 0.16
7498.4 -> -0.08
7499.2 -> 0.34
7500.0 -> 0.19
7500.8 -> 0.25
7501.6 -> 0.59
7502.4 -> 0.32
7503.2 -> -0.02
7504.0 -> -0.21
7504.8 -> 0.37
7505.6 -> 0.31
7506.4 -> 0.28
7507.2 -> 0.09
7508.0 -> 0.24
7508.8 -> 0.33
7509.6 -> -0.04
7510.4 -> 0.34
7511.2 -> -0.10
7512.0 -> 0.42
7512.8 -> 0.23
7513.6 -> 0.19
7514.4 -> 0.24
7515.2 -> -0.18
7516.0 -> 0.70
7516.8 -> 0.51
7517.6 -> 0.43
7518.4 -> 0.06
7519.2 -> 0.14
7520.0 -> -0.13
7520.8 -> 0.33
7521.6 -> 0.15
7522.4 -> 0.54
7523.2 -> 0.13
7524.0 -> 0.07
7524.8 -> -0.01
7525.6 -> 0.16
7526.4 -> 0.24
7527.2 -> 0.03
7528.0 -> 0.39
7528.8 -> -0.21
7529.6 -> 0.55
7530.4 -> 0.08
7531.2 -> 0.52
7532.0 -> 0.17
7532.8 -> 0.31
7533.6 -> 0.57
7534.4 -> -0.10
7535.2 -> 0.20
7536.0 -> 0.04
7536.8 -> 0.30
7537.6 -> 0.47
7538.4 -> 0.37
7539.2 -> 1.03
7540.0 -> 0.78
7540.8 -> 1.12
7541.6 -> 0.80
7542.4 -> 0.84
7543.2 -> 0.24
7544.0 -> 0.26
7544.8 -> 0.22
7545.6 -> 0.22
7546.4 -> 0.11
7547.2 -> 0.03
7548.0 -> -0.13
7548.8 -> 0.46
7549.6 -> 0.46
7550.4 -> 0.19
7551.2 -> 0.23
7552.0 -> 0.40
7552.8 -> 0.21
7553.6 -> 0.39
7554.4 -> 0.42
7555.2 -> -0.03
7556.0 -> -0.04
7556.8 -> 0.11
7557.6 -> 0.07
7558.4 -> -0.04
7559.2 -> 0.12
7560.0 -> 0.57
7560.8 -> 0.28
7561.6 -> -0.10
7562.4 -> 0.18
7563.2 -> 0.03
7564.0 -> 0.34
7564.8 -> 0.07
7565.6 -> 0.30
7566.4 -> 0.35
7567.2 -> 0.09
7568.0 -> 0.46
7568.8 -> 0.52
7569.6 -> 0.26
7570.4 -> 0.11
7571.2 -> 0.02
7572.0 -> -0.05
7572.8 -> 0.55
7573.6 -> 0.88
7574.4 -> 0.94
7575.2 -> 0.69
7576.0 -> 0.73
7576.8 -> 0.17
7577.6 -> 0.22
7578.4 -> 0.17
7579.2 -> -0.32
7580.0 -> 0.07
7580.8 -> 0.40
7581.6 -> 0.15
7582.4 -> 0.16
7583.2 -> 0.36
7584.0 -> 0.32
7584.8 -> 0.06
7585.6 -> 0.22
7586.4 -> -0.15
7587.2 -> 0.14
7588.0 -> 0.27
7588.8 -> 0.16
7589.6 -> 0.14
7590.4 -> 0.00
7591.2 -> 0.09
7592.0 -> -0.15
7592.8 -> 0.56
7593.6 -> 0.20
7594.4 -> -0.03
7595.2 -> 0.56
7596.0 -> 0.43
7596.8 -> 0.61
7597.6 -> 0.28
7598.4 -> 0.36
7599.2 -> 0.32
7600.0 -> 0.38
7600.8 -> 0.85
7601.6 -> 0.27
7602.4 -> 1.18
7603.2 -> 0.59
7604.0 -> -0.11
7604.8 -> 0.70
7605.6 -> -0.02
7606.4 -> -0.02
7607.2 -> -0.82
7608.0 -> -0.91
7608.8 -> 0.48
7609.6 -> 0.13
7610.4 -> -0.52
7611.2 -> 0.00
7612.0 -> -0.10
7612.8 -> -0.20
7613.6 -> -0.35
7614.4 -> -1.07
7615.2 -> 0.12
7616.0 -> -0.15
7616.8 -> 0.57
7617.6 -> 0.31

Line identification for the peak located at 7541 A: H-gamma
